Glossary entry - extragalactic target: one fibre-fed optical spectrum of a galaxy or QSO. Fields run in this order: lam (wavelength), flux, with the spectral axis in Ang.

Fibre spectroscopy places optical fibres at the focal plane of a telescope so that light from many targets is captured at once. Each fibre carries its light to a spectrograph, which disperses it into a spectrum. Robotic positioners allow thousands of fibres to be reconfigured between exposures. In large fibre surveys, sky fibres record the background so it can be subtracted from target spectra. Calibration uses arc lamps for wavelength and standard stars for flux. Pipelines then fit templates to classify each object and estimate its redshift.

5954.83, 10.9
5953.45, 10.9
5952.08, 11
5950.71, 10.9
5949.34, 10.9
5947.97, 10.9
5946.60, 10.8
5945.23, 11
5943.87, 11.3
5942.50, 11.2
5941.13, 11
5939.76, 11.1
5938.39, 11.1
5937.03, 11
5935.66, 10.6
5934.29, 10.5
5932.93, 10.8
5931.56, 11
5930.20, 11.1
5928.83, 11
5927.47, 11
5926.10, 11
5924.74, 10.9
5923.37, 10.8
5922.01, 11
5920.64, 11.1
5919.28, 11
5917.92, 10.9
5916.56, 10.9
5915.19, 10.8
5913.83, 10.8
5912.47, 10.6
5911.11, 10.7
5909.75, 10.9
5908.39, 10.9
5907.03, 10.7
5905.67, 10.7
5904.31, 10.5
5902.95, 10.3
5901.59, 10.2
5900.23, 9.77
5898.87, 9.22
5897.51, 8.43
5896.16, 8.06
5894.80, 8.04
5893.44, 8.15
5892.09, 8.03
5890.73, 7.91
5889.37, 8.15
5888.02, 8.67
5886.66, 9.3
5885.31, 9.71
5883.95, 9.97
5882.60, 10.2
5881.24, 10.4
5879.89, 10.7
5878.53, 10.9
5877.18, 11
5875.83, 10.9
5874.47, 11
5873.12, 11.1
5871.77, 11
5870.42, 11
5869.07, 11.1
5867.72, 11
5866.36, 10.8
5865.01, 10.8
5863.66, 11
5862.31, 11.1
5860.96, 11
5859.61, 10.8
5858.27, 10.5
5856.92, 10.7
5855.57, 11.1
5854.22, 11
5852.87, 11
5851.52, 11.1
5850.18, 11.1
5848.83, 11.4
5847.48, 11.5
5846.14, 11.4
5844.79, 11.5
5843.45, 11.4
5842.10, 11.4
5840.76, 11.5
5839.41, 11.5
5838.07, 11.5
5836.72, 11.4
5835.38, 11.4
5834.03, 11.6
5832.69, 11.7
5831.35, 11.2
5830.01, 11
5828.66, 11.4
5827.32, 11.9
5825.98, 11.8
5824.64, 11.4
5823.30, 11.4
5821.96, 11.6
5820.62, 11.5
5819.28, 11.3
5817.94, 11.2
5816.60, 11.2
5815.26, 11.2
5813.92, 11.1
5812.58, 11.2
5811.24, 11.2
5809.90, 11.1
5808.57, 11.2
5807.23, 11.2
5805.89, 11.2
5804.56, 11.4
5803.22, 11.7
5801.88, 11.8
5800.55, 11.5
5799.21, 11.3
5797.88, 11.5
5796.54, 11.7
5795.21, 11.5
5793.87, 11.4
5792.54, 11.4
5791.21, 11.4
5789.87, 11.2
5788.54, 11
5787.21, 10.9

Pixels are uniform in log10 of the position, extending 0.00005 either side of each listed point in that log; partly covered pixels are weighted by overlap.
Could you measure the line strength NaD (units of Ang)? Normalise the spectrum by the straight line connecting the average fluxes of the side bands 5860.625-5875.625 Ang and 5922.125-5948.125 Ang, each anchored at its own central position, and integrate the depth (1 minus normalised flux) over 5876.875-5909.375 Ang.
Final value 4.1 Ang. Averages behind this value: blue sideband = 11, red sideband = 11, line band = 9.58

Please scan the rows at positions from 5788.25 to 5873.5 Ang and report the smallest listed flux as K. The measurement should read 10.5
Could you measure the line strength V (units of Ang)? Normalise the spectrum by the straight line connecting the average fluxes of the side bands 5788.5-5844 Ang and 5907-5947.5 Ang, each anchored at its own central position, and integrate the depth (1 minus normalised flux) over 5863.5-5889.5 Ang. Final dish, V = 1.6 Ang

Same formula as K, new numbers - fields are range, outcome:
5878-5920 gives 7.91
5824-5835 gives 11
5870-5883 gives 10.2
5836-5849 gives 11.4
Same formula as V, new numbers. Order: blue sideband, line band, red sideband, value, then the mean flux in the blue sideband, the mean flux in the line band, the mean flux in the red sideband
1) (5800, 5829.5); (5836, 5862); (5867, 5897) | -1.50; 11.4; 11.2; 9.82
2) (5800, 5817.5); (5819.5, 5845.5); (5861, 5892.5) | -1.26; 11.3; 11.5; 10.3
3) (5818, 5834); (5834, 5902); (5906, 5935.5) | 4.66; 11.5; 10.4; 10.9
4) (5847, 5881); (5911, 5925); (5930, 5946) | 0.14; 11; 10.9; 11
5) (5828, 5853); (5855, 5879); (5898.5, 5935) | 0.46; 11.4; 10.9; 10.7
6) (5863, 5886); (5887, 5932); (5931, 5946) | 3.22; 10.7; 10.1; 11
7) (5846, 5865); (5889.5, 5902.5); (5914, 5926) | 2.74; 11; 8.65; 10.9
